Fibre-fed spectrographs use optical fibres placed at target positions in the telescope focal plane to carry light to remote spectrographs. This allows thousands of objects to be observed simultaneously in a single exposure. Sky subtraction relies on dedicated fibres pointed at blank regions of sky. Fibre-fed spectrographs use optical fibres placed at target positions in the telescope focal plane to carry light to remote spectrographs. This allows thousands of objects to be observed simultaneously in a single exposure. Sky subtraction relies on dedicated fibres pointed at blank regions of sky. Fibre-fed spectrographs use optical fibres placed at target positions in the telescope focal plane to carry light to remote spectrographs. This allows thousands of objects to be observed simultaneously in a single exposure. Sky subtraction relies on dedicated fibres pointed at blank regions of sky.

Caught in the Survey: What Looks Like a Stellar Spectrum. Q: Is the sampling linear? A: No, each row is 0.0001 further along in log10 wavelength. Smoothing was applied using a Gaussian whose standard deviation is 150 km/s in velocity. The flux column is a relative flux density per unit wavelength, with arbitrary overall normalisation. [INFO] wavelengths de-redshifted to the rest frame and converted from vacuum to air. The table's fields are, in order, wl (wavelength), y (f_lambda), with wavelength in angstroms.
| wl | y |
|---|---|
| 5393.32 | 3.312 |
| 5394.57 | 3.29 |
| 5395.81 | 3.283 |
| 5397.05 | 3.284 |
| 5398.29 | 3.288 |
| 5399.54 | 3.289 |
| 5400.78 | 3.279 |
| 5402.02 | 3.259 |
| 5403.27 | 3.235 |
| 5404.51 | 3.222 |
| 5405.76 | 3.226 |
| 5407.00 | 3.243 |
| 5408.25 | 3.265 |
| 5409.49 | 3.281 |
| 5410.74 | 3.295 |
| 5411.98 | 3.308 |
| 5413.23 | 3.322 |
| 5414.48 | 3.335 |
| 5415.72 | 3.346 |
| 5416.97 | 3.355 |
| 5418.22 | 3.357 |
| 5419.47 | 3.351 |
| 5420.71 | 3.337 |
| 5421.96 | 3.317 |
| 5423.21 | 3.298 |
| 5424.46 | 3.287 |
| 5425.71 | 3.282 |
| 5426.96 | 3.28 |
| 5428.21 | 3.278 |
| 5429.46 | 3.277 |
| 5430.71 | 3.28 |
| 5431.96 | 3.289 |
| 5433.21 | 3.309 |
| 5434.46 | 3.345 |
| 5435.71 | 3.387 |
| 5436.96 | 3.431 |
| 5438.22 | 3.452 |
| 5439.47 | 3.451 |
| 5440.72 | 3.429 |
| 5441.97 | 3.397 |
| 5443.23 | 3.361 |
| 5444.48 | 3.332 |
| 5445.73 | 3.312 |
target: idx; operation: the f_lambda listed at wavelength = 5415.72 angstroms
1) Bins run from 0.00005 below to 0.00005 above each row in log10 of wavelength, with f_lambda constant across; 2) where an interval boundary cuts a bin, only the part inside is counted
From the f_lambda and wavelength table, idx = 3.346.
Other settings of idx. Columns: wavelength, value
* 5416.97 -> 3.355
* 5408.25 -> 3.265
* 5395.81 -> 3.283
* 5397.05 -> 3.284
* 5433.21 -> 3.309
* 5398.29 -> 3.288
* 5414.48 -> 3.335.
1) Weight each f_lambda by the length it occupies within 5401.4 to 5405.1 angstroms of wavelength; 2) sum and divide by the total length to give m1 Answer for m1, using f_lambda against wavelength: 3.24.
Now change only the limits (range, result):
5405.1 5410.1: 3.25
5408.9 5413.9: 3.3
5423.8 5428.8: 3.28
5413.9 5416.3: 3.35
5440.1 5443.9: 3.39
